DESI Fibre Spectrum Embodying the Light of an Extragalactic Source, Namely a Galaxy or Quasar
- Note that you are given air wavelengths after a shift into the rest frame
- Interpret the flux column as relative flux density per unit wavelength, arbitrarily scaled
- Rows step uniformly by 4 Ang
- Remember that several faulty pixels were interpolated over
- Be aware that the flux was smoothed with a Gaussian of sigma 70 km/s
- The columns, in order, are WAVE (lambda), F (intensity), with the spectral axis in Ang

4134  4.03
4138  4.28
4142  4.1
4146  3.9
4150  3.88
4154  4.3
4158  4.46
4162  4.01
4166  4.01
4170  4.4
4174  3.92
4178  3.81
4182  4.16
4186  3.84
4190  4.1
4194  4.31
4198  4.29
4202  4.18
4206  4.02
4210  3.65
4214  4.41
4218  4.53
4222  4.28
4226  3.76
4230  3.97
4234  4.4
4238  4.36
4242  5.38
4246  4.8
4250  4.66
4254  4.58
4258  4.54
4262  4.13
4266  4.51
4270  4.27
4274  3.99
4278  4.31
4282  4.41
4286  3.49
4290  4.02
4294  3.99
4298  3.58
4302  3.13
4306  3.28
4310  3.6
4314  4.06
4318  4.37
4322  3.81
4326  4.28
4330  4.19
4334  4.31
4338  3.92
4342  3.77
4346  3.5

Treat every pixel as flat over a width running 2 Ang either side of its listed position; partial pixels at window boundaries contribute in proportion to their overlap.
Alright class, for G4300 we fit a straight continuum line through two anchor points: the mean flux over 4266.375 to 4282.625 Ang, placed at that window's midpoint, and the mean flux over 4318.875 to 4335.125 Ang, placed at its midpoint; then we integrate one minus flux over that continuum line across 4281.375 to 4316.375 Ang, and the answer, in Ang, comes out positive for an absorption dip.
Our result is 4.2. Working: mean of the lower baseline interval 4.26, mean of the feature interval 3.71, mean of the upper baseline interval 4.15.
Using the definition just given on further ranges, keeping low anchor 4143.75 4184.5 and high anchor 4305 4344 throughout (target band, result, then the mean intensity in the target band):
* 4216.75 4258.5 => -4.57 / 4.48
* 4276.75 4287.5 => -0.20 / 4.08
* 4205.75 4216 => 0.06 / 4.03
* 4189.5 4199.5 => -0.46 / 4.25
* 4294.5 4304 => 1.28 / 3.46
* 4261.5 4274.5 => -0.81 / 4.26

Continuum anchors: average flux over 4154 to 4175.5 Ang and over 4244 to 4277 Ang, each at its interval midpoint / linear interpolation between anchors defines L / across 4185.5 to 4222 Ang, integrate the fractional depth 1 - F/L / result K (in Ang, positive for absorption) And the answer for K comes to 1.0 Ang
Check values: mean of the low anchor 4.18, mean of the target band 4.17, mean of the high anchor 4.43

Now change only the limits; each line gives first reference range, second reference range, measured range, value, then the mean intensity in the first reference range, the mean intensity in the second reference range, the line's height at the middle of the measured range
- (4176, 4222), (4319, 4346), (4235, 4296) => -4.35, 4.13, 4.02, 4.07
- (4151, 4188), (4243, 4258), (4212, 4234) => 1.41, 4.1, 4.71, 4.5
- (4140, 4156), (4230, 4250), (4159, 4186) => 0.99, 4.04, 4.65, 4.21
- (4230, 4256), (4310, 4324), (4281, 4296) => 1.08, 4.64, 4.01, 4.25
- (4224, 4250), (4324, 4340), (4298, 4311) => 2.76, 4.46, 4.18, 4.26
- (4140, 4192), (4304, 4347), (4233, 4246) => -2.43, 4.07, 3.93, 4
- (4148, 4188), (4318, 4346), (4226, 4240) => -0.39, 4.08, 4.03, 4.06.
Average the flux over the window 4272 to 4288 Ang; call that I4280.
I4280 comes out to 4.05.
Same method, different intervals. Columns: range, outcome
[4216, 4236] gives 4.19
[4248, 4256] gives 4.62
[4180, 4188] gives 4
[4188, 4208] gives 4.18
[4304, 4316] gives 3.65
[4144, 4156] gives 4.03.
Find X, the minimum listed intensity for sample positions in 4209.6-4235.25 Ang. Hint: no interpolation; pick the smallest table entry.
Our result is 3.65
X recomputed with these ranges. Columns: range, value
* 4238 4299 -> 3.49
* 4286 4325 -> 3.13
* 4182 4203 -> 3.84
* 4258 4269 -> 4.13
